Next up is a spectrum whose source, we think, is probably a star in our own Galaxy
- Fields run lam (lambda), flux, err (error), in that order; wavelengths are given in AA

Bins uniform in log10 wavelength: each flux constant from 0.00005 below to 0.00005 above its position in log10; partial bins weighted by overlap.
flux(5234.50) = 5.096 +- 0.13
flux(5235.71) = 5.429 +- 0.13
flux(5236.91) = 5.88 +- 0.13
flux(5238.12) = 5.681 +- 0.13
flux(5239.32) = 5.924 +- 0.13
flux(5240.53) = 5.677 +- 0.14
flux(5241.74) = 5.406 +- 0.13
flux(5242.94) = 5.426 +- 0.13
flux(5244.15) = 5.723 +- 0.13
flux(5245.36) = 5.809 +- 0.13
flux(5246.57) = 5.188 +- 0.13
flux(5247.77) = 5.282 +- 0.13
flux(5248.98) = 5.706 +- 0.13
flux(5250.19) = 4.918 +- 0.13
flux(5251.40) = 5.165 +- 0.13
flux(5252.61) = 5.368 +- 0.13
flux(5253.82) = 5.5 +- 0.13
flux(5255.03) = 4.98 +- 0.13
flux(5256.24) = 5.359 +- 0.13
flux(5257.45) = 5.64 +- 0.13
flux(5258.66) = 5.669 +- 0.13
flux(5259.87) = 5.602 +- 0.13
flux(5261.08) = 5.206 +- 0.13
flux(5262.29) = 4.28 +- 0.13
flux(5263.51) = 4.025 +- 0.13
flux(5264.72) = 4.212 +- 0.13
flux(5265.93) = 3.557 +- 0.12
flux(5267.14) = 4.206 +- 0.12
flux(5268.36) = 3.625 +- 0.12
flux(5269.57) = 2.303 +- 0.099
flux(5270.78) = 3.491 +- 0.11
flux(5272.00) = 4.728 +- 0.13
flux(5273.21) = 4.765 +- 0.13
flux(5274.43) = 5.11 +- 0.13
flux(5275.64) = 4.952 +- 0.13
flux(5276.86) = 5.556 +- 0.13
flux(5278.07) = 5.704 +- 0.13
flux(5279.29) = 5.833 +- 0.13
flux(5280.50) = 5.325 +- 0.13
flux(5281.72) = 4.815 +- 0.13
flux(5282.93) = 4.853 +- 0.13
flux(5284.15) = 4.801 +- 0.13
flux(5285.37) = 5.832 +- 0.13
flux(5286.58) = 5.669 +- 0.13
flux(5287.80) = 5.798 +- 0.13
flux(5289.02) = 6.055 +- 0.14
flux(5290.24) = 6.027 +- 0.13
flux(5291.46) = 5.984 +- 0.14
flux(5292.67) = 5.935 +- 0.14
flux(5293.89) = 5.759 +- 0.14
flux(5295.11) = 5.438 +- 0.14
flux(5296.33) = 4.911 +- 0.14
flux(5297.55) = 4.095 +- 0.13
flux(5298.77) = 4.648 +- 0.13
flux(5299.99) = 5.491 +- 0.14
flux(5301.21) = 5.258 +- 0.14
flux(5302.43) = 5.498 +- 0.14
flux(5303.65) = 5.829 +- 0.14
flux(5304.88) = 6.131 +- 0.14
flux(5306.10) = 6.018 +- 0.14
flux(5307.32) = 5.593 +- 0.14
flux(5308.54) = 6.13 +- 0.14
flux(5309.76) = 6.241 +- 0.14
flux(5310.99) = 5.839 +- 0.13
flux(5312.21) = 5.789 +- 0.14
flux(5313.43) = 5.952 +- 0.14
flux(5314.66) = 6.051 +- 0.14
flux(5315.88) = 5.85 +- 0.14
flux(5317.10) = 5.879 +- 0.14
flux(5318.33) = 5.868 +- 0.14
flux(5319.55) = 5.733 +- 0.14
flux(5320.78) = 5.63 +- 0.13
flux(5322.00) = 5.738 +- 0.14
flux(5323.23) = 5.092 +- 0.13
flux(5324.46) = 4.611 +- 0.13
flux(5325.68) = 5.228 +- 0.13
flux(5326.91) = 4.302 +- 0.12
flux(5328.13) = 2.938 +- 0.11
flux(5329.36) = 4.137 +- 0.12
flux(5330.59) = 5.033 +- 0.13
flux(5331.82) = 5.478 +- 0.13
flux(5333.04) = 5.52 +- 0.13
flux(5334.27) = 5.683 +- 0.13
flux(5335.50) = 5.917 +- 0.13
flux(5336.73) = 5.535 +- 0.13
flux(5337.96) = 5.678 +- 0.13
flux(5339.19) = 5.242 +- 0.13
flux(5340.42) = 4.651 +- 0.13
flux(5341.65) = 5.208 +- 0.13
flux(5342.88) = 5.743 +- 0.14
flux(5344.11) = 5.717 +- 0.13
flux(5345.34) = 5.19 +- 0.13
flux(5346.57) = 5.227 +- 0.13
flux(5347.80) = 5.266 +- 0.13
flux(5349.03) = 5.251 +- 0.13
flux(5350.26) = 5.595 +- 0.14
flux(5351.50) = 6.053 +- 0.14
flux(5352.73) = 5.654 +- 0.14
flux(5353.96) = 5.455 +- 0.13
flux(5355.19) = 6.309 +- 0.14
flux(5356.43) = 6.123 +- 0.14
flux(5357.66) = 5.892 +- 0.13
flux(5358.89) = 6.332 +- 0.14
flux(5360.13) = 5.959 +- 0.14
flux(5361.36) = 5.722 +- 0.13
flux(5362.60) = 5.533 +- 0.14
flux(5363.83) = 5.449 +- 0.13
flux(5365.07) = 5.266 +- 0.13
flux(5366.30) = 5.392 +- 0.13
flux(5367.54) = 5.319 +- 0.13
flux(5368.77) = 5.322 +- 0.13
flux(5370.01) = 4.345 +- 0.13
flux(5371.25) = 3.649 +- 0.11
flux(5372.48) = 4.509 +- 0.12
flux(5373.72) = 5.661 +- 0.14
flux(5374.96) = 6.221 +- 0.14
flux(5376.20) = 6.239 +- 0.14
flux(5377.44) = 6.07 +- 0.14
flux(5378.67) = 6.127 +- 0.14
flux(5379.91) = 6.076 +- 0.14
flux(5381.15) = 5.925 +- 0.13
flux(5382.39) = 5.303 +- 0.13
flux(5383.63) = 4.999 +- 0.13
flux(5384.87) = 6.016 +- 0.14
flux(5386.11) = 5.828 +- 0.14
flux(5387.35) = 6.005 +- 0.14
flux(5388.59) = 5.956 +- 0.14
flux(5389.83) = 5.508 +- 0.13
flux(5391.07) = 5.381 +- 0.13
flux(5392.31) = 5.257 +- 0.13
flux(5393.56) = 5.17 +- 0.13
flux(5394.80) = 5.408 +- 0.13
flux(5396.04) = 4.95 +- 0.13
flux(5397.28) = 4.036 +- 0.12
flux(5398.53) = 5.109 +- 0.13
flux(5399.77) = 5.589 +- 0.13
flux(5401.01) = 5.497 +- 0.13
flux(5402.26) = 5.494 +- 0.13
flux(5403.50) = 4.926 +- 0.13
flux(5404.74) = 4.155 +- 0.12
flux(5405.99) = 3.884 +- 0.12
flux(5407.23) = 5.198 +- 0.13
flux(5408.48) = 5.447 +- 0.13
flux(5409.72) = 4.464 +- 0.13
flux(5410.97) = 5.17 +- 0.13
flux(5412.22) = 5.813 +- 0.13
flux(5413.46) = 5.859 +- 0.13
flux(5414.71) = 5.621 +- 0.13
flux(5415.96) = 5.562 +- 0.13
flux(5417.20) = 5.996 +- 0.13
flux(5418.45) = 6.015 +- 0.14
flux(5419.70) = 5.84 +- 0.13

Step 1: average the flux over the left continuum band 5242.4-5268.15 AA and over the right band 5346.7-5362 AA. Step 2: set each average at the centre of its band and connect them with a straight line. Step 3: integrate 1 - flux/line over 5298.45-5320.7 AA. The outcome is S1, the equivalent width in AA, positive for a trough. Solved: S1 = -1.3 AA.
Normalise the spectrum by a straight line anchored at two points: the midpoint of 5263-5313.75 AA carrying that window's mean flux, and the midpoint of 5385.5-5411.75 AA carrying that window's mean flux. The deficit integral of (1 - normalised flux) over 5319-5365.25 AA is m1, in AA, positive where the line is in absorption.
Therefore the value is -2.0 AA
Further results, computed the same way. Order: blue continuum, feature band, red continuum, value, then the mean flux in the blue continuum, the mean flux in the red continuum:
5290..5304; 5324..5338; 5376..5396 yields 1.3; 5.38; 5.67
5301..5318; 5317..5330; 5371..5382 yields 1.9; 5.87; 5.67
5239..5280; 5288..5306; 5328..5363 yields -1.1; 4.99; 5.48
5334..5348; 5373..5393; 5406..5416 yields -1.6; 5.42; 5.29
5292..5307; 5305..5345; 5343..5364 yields 0.8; 5.42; 5.7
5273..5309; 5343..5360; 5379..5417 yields -1.0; 5.47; 5.33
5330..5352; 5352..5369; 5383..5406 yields -1.1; 5.44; 5.25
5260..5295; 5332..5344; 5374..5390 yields 0.0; 4.96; 5.87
